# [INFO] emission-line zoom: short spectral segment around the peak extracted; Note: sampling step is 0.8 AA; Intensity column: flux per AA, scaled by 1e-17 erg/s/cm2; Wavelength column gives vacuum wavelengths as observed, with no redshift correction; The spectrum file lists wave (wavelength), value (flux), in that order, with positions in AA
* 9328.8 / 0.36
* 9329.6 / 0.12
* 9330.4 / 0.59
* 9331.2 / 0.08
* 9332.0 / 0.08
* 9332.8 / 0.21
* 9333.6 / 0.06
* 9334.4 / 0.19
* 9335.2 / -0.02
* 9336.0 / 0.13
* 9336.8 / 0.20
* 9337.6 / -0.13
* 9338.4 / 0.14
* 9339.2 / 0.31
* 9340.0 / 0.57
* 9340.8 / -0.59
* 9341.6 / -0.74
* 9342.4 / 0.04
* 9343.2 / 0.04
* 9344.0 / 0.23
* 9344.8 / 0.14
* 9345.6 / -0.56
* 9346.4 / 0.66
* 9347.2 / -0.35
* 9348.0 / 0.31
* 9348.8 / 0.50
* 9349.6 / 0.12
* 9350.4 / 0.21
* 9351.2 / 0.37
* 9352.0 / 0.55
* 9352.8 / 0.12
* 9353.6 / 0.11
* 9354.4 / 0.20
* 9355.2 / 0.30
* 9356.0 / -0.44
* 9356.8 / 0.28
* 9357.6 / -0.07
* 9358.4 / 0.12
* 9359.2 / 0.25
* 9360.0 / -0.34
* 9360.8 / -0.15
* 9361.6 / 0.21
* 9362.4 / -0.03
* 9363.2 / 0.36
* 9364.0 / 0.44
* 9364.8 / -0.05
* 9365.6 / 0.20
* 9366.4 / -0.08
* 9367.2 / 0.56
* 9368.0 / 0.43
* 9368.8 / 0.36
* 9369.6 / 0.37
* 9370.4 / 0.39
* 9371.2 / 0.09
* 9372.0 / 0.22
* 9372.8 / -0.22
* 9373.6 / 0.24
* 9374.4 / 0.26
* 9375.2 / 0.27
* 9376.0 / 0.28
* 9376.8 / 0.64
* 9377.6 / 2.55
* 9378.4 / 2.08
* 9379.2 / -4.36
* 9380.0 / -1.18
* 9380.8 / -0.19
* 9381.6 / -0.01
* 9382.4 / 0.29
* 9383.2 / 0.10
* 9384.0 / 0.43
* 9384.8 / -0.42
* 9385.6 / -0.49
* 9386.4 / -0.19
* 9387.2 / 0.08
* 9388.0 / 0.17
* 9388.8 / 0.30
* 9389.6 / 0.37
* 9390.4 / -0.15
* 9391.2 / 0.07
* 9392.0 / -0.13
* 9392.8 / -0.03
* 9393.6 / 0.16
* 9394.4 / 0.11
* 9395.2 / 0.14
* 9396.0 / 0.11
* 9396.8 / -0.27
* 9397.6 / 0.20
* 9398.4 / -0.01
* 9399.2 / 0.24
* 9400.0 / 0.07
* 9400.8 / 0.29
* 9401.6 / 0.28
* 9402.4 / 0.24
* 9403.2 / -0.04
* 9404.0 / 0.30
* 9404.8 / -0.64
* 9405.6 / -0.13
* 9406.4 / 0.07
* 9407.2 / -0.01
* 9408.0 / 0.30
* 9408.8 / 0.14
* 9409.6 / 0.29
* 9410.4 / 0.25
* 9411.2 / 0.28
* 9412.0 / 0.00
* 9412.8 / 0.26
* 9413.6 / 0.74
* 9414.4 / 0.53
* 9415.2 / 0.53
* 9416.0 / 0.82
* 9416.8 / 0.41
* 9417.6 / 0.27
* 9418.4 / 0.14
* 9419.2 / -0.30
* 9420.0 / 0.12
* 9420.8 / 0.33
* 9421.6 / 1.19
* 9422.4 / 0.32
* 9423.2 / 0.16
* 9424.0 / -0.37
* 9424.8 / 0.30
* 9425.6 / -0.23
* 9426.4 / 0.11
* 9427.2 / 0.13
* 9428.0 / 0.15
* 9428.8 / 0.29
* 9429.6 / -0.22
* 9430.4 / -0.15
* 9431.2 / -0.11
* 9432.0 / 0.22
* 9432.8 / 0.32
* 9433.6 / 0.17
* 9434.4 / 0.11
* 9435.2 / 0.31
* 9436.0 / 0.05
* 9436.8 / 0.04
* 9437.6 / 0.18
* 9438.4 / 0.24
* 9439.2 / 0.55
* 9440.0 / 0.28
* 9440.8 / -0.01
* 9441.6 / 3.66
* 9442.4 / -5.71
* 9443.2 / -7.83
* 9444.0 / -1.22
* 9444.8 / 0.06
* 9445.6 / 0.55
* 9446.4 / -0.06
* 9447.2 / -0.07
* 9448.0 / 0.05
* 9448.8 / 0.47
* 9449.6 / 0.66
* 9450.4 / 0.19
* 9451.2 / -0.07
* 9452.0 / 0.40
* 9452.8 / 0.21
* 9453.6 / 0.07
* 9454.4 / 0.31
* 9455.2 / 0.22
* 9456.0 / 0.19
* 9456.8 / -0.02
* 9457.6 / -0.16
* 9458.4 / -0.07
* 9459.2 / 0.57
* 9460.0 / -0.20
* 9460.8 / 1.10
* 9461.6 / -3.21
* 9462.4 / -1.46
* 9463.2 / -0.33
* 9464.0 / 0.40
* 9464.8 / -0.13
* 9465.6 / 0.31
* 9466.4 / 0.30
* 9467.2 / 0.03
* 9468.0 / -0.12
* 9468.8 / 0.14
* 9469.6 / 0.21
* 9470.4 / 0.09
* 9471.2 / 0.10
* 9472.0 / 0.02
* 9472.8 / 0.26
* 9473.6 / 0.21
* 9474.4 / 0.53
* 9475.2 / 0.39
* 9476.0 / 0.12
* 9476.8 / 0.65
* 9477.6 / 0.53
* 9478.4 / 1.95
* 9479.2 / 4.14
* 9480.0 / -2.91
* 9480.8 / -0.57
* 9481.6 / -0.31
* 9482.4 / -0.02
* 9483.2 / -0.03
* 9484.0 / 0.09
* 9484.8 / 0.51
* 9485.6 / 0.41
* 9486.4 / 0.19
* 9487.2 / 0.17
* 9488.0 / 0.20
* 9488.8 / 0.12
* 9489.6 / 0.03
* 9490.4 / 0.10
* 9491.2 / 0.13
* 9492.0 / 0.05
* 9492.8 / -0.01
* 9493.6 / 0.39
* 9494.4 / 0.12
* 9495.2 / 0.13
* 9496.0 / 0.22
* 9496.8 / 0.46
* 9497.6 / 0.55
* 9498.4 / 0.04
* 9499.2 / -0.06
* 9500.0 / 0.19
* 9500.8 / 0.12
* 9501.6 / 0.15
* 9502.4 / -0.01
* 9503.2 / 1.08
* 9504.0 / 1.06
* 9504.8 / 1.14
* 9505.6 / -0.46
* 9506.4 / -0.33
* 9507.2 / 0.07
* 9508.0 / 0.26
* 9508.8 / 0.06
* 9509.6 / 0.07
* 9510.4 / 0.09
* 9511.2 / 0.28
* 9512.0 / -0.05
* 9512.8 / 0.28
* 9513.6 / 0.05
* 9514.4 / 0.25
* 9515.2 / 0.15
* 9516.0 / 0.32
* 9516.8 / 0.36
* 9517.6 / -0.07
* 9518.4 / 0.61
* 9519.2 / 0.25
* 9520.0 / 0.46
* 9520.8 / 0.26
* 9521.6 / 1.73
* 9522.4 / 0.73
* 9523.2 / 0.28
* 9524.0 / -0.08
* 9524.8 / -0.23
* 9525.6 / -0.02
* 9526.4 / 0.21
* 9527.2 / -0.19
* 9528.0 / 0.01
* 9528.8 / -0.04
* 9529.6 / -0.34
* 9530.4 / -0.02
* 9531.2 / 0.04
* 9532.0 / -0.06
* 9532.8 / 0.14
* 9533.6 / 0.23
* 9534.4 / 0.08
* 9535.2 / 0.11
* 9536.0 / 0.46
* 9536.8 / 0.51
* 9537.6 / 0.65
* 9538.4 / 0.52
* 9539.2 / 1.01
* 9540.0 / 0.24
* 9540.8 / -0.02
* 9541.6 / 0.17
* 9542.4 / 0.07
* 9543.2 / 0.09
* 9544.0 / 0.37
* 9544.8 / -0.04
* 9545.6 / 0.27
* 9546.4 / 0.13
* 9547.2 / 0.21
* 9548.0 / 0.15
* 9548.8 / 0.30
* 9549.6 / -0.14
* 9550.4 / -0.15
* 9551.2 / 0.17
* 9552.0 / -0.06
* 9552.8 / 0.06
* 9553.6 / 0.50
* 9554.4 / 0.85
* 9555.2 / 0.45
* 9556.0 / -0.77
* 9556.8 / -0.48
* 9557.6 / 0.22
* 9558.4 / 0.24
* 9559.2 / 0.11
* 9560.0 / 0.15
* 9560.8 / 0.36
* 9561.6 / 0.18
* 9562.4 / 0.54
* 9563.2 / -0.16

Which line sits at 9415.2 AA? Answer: Hbeta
